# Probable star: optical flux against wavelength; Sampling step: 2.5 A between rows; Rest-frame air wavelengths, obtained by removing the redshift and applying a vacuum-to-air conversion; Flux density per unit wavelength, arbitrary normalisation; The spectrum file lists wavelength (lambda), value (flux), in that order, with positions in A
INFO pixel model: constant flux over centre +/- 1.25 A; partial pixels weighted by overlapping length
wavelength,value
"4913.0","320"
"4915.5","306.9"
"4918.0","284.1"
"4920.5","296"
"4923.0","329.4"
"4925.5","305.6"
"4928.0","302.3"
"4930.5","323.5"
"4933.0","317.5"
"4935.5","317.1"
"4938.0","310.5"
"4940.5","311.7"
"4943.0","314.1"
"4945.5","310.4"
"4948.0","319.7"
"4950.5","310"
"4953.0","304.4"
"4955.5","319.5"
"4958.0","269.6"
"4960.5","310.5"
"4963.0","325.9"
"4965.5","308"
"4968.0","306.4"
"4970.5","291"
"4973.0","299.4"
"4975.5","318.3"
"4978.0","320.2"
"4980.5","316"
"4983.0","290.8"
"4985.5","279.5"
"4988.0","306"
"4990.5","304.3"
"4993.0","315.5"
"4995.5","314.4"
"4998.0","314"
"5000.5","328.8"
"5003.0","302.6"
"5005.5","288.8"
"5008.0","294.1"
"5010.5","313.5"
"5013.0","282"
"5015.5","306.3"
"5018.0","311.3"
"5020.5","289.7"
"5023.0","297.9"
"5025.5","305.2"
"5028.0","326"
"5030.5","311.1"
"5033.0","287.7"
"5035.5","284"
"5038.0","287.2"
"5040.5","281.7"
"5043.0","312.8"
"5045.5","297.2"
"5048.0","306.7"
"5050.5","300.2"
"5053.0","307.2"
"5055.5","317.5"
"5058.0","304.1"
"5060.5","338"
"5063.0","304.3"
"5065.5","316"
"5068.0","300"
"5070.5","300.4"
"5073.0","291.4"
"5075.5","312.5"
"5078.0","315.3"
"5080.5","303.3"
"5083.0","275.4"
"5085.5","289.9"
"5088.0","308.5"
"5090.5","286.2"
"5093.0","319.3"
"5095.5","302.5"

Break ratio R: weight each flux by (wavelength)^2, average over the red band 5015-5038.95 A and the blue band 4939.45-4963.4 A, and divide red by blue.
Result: 1.0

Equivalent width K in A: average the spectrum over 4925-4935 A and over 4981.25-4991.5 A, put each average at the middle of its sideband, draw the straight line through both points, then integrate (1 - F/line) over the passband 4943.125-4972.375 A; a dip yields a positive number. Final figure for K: -0.2 A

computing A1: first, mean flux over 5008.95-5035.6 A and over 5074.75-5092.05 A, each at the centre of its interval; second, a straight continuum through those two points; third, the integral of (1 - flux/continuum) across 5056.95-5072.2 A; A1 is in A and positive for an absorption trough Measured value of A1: -0.5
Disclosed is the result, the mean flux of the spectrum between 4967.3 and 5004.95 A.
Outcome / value 307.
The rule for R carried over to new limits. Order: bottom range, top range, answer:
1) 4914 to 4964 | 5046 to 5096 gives 1.04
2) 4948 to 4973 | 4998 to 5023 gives 1.01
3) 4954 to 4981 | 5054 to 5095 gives 1.04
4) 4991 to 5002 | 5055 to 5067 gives 1.02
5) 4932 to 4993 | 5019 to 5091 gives 1.02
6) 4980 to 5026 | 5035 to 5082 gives 1.03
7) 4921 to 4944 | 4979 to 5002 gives 1.00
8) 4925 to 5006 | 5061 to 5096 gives 1.03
